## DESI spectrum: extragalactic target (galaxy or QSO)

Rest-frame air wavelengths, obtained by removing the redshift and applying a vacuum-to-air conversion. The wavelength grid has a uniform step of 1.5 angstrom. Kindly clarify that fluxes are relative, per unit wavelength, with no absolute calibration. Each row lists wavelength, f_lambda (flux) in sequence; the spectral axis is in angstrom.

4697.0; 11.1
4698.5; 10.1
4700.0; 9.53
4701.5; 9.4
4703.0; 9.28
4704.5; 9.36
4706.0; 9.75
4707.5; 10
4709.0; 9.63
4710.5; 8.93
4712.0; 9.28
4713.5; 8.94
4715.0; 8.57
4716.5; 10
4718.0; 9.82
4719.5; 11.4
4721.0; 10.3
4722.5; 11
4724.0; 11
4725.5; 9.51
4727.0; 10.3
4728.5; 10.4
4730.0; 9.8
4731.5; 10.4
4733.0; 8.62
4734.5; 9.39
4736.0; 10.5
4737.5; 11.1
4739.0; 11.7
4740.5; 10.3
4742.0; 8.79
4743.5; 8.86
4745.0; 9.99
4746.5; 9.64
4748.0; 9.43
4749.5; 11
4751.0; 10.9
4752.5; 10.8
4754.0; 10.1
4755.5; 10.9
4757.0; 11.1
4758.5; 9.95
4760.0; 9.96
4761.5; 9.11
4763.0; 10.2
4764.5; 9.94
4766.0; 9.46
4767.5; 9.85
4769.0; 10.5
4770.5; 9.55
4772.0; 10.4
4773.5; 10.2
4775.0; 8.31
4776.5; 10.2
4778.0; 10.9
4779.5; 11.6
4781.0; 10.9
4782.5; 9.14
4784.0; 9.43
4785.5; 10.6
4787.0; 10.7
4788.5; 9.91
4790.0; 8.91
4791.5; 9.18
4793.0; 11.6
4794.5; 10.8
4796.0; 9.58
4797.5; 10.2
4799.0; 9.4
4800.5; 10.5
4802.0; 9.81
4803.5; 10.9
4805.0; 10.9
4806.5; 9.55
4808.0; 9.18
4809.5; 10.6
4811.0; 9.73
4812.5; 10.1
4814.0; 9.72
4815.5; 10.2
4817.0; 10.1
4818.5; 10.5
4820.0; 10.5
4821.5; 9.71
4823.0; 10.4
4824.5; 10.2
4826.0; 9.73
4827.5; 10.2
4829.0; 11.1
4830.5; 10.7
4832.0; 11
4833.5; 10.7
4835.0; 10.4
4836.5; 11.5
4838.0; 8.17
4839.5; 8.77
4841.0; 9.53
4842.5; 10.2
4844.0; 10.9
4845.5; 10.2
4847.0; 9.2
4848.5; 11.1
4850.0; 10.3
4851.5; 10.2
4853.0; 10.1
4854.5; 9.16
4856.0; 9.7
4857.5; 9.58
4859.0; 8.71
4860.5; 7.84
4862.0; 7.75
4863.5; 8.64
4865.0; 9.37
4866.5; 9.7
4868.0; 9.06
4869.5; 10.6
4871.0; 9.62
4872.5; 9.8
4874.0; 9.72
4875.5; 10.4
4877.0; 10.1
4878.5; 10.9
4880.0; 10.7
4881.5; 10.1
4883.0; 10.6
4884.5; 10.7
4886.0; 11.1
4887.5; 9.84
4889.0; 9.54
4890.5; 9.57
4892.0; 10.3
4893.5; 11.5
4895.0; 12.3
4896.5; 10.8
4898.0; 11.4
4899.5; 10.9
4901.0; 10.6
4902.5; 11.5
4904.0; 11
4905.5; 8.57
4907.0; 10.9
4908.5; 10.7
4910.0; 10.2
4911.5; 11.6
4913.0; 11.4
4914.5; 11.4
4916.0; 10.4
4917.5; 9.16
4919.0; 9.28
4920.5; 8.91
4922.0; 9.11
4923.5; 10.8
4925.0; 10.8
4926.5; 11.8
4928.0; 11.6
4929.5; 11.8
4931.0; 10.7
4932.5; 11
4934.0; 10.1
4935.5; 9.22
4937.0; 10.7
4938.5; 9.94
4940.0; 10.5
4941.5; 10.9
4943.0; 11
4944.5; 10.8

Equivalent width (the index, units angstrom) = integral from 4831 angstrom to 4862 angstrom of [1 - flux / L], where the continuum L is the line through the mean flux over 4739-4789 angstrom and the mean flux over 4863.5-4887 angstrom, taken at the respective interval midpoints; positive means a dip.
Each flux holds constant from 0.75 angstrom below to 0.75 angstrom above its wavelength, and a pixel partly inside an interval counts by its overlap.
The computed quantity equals 0.9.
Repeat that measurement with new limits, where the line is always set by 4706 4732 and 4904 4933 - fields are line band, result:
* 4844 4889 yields 2.40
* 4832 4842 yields 0.35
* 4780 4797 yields 0.10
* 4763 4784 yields 0.11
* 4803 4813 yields 0.09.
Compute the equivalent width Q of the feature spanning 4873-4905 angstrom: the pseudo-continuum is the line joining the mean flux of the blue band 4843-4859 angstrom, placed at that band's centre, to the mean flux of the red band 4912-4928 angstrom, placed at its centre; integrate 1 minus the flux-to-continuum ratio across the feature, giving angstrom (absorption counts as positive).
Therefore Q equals -1.3 angstrom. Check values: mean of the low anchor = 9.98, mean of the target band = 10.6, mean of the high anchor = 10.4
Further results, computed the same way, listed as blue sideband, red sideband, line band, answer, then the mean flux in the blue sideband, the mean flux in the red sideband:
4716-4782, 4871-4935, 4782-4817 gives 0.90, 10.2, 10.5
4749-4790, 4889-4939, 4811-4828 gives 0.36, 10.2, 10.6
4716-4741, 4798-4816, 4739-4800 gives 0.62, 10.3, 10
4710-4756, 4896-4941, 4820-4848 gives 0.45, 10.1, 10.6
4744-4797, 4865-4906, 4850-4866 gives 1.80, 10.1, 10.4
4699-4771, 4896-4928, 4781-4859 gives 1.27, 9.97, 10.6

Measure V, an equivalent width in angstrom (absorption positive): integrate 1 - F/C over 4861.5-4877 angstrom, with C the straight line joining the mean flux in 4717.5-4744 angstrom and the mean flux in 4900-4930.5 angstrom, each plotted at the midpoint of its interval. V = 1.42 angstrom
